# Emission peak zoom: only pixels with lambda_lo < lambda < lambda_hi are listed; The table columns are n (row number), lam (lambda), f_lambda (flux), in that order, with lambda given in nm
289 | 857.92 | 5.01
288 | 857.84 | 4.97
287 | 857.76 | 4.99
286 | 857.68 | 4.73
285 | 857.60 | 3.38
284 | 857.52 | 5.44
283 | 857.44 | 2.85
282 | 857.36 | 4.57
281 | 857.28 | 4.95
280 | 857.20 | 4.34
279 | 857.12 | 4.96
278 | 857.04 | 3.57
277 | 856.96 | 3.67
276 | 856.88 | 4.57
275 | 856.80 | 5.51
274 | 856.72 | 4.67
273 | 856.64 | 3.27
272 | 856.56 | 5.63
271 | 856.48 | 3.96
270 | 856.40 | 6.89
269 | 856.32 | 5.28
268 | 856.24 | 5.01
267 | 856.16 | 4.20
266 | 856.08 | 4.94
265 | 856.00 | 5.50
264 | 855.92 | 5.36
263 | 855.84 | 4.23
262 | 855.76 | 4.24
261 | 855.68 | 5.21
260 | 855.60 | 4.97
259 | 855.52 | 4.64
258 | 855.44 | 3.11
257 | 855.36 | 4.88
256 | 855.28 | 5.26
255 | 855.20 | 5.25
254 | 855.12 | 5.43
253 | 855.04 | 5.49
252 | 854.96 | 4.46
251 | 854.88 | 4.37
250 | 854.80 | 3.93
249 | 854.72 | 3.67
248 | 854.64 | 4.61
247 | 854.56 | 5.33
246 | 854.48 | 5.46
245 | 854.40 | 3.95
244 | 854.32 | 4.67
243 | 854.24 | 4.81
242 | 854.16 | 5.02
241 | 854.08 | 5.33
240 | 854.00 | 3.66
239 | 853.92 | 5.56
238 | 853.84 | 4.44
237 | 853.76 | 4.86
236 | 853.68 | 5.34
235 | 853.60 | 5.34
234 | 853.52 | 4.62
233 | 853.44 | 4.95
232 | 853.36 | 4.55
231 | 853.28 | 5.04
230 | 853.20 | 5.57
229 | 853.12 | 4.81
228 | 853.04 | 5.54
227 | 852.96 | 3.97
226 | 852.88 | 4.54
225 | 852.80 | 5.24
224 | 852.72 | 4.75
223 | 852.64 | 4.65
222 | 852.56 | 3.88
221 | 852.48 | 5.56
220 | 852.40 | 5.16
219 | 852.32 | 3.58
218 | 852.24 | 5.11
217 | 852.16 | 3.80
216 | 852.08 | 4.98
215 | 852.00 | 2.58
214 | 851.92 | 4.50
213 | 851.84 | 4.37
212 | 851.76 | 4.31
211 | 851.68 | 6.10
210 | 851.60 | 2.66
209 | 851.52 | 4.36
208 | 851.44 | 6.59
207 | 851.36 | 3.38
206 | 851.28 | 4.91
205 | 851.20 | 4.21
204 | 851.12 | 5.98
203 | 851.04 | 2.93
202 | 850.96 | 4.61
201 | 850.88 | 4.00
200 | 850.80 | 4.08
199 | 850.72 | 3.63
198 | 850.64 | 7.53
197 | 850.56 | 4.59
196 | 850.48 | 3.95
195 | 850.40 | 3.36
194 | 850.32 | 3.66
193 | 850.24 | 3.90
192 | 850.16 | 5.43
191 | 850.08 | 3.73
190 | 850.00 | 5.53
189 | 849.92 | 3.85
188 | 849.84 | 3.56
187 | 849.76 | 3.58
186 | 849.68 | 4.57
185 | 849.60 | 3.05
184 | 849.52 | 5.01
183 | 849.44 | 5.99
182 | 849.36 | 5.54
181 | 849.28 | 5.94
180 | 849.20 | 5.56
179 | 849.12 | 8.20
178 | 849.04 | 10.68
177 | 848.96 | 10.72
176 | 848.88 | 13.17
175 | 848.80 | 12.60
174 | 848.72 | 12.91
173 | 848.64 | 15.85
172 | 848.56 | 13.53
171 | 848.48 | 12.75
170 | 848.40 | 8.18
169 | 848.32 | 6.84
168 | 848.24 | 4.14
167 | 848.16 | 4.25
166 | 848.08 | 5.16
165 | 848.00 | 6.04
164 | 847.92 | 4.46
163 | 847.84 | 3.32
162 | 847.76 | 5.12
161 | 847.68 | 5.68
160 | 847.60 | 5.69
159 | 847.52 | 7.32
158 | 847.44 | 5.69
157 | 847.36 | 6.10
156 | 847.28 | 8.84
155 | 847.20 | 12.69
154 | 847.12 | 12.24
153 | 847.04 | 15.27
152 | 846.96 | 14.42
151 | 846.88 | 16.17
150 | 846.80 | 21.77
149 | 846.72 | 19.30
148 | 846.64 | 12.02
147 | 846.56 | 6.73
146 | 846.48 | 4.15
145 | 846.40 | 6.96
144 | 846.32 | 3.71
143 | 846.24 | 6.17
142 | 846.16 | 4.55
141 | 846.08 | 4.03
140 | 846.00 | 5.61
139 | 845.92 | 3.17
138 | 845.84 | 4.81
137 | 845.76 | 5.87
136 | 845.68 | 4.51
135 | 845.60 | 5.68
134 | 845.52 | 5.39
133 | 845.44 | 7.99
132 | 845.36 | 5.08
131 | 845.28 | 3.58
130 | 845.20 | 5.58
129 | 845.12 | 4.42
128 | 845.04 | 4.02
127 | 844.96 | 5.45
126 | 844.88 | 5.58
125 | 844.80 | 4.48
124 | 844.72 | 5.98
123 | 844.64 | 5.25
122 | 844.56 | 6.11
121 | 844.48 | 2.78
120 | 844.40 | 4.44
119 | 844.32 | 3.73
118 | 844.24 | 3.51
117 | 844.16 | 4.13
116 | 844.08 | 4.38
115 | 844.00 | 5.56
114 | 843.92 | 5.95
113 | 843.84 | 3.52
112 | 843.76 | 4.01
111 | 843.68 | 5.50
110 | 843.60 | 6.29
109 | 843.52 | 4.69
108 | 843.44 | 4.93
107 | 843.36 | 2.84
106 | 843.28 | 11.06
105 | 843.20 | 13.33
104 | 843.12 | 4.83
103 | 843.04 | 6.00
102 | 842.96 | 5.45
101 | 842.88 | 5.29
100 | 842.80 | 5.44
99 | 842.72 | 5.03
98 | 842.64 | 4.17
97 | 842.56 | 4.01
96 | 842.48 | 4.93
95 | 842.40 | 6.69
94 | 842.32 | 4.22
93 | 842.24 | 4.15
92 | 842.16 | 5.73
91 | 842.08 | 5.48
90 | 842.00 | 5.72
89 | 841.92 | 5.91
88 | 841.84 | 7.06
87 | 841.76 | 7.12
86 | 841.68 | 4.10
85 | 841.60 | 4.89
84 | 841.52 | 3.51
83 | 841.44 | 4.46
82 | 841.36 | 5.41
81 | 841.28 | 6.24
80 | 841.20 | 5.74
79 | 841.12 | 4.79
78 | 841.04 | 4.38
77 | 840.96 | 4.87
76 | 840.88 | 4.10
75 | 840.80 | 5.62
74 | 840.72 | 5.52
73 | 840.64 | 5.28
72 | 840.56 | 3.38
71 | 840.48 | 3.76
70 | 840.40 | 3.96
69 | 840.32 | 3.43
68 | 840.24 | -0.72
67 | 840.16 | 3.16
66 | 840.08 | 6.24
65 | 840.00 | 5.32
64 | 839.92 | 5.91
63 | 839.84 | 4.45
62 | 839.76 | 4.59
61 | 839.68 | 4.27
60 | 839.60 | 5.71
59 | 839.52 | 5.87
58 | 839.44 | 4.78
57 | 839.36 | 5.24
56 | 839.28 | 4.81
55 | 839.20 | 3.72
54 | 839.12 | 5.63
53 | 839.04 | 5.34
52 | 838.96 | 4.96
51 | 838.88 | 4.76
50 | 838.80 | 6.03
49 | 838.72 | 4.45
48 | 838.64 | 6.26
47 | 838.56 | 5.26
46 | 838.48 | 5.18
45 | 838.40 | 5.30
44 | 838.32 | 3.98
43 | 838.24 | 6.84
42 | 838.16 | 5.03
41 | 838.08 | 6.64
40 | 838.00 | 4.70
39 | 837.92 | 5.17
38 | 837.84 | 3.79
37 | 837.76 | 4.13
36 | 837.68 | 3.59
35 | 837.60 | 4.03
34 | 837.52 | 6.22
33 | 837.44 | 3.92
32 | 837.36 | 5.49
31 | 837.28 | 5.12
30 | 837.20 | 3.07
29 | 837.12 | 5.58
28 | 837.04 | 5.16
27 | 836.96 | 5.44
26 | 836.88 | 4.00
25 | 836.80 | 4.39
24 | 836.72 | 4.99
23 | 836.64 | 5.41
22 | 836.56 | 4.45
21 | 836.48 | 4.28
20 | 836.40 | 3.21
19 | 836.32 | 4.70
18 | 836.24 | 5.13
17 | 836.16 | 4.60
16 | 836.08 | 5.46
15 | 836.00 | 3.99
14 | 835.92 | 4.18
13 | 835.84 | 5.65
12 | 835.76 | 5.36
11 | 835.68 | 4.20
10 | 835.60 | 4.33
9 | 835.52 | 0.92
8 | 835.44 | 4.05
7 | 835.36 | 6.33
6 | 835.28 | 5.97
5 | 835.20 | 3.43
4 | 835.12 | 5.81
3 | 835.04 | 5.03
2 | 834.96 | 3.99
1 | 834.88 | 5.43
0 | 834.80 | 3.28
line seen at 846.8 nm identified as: [S II] 6716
